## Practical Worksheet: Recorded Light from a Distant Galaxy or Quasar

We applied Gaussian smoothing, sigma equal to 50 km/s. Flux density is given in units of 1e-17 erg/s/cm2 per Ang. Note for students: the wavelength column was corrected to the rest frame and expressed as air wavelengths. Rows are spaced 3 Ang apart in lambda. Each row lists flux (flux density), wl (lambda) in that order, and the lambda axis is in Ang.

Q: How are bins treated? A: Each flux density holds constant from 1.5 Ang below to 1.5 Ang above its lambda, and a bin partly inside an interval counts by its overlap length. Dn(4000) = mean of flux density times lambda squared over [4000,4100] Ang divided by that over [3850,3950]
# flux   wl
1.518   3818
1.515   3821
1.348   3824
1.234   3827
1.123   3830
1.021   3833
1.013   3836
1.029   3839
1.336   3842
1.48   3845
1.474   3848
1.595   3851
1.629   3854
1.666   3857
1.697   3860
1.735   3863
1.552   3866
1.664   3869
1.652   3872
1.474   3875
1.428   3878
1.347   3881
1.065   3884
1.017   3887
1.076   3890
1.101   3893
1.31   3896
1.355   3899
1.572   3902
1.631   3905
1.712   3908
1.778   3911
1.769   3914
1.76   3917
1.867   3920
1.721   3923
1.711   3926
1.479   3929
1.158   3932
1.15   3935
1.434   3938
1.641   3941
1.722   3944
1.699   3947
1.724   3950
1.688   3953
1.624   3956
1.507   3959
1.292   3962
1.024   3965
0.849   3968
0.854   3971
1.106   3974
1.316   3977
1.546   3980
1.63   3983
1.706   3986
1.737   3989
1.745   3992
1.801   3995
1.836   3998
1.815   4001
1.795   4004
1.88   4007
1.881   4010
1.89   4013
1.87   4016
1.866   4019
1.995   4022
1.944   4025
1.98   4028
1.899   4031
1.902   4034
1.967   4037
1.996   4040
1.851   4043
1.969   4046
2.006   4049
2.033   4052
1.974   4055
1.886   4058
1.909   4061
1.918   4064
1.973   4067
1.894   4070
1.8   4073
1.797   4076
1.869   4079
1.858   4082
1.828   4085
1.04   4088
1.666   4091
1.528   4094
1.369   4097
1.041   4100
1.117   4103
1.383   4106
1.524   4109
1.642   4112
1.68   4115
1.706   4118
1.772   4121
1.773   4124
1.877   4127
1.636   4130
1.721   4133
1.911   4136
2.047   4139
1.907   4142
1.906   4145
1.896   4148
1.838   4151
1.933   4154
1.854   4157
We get 1.3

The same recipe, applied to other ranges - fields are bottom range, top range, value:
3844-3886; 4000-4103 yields 1.30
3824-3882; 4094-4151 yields 1.33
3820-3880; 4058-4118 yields 1.28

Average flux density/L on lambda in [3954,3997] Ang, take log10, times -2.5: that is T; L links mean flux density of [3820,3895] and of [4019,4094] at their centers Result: 0.176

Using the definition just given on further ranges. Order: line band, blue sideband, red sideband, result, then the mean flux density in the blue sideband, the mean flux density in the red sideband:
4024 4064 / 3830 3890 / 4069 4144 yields -0.22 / 1.4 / 1.66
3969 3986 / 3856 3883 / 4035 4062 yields 0.34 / 1.57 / 1.95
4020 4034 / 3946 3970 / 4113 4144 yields -0.23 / 1.41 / 1.8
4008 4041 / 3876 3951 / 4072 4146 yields -0.21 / 1.49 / 1.65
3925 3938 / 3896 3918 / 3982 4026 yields 0.22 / 1.63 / 1.83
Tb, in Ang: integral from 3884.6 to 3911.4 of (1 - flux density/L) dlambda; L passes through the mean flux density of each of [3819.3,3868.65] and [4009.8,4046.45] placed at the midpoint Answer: 3.4 Ang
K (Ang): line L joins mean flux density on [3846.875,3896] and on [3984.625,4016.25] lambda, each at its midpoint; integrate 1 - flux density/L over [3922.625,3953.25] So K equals 1.7 Ang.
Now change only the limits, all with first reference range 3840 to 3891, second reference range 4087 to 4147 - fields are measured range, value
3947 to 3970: 1.9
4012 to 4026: -3.2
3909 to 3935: -2.2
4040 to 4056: -4.0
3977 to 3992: -0.9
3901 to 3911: -1.2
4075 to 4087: -1.6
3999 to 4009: -1.8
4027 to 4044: -4.0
